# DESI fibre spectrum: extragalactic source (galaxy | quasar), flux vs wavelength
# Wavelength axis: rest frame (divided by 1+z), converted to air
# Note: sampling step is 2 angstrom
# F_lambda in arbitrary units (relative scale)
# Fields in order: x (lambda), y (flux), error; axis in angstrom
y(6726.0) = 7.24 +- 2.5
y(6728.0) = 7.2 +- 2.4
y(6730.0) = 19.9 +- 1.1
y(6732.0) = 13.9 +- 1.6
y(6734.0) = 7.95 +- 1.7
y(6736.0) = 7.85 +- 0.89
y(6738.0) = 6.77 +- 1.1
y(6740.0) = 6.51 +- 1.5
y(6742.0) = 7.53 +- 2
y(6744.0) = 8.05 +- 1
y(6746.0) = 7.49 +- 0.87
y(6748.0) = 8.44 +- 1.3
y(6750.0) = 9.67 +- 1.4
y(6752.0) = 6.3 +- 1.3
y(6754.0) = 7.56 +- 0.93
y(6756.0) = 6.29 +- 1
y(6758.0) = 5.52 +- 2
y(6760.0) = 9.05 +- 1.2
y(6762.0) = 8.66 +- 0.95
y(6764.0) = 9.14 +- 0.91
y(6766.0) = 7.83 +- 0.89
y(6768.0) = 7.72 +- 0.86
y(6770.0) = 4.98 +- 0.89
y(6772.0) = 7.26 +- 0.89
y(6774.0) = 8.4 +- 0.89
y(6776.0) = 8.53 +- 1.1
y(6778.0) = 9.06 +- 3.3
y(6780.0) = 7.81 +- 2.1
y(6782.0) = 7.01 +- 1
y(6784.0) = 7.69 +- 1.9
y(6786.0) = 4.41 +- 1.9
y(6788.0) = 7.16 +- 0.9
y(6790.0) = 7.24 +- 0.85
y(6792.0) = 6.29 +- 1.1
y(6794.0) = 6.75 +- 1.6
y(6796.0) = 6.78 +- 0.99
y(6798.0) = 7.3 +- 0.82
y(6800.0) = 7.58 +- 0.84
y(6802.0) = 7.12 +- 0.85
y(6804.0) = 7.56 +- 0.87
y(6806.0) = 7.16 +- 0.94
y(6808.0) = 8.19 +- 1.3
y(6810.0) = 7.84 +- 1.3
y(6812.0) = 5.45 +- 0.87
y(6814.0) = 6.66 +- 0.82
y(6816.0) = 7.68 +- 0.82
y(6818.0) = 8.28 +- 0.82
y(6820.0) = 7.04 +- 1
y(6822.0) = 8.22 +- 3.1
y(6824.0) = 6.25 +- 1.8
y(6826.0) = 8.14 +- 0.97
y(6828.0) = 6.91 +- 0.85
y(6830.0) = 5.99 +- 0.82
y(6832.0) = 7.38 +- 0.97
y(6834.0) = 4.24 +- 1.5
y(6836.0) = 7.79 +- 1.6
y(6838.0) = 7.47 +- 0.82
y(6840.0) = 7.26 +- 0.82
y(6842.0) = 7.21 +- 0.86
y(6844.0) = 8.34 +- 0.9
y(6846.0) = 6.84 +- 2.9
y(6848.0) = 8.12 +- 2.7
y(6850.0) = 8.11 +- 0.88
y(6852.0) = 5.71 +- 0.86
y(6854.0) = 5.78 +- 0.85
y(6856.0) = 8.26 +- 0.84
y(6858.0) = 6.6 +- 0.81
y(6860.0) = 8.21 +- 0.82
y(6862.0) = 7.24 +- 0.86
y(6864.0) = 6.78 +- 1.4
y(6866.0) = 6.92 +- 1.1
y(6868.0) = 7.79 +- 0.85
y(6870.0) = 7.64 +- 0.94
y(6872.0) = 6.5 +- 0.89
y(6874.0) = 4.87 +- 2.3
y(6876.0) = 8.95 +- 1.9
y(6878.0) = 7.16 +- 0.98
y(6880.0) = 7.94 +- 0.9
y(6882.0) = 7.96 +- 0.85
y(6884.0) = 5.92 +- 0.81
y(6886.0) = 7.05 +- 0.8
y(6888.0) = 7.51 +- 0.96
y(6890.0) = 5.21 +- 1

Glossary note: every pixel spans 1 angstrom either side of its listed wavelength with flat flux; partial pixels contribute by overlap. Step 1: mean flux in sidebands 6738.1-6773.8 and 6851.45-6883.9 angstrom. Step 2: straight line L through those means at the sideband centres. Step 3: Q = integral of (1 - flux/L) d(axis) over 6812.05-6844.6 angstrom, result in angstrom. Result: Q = 0.7 angstrom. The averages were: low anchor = 7.53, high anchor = 7.13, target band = 7.11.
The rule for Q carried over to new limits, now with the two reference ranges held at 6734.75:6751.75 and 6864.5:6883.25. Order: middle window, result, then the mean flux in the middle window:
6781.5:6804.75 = 2.01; 6.9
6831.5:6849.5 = 0.44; 7.2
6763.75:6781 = -0.41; 7.8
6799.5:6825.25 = 0.59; 7.31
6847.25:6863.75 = 0.26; 7.22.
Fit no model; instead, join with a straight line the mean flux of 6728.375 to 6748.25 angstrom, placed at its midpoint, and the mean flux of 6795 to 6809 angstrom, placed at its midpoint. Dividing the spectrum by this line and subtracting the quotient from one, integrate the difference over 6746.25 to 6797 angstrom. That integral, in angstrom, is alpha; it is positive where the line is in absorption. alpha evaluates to 5.62 angstrom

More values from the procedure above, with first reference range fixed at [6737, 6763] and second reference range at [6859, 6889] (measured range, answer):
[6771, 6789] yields -0.1 angstrom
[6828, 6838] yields 1.1 angstrom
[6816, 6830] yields -0.1 angstrom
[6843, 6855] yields 0.2 angstrom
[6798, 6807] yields 0.1 angstrom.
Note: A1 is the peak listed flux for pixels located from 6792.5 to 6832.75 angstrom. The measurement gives 8.28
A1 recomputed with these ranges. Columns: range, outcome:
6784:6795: 7.69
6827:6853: 8.34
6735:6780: 9.67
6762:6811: 9.14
